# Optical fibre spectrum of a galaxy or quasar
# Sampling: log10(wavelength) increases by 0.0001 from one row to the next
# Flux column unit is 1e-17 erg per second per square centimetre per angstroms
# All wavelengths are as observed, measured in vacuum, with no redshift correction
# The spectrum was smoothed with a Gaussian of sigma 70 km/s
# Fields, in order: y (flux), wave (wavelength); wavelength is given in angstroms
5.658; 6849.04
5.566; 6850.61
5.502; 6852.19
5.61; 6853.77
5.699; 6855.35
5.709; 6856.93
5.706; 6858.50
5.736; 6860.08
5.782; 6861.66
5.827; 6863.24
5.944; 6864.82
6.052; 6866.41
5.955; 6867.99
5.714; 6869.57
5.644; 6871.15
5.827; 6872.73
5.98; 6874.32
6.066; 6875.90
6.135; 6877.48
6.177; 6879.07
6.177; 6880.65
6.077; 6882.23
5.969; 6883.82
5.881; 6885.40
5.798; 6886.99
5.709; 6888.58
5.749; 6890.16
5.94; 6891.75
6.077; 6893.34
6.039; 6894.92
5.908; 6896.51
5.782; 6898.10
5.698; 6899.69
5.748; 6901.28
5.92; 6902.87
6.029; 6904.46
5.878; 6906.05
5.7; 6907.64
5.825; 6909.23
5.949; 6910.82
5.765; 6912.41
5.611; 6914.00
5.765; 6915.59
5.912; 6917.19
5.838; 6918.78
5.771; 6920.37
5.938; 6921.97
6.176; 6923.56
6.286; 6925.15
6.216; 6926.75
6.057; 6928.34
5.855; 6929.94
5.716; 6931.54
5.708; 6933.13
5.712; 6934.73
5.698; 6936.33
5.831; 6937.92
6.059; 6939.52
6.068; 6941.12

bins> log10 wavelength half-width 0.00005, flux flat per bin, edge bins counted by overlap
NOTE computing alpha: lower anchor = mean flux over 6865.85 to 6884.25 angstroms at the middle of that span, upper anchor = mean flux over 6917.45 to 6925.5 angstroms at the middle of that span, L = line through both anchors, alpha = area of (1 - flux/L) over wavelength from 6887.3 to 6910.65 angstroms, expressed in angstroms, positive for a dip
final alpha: 0.5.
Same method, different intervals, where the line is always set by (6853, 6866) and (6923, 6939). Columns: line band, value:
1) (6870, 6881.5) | -0.4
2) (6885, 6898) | -0.1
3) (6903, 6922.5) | 0.2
